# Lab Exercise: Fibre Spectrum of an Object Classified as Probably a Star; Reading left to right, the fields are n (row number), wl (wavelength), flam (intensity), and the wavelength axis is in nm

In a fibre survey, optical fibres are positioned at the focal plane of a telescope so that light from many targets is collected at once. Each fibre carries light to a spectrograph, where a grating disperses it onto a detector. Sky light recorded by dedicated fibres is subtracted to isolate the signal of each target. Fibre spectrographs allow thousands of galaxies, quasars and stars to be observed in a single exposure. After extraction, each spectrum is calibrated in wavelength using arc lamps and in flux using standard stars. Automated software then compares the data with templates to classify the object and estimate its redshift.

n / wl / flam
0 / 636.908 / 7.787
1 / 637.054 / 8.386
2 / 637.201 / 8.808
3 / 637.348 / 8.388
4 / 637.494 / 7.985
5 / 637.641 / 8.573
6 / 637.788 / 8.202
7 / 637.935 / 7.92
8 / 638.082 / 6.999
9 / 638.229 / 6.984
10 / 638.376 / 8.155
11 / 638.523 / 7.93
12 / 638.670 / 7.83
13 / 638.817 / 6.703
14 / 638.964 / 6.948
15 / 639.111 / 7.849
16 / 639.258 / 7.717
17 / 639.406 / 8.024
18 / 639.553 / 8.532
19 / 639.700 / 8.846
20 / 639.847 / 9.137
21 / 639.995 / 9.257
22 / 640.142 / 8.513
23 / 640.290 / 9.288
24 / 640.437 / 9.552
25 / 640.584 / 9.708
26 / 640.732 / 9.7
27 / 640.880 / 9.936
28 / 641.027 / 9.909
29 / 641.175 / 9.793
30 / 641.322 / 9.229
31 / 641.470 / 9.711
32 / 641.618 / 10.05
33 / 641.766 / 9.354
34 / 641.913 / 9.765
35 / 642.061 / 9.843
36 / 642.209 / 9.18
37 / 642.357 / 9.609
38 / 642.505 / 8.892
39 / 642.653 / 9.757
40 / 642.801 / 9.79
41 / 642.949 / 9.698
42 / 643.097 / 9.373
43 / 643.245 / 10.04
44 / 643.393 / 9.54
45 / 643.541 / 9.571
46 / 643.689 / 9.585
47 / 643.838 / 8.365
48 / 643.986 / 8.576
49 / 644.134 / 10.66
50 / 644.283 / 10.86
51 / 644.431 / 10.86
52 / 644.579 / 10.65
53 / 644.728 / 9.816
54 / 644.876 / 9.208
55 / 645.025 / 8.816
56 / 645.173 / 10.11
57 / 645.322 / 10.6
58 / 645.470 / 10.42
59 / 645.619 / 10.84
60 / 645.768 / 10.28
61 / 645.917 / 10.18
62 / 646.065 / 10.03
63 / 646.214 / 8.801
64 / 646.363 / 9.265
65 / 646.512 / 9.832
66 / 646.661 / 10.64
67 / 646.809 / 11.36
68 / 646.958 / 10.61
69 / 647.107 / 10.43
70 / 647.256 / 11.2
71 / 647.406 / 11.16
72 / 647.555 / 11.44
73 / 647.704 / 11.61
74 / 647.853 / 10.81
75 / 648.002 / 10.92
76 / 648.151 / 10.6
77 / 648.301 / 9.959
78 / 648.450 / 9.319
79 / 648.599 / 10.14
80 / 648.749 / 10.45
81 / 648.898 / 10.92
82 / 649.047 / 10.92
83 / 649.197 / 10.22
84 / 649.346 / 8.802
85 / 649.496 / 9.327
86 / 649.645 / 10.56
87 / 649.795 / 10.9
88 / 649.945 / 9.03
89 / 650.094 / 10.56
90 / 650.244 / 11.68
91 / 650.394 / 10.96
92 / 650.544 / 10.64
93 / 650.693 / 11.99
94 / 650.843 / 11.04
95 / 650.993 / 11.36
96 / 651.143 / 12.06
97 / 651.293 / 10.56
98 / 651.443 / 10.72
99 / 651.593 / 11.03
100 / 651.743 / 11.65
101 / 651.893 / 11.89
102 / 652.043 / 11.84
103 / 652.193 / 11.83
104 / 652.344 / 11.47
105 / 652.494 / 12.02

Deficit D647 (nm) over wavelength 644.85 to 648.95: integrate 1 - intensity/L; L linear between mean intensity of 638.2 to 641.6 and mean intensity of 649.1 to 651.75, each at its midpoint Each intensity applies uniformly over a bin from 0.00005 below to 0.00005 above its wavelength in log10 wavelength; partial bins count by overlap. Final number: -0.13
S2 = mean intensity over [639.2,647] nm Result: 9.66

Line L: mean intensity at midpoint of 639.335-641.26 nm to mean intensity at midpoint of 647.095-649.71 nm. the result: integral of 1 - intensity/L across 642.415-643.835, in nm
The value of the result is 0.02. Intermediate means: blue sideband 9.25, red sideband 10.5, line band 9.52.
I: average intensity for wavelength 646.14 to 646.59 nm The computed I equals 9.3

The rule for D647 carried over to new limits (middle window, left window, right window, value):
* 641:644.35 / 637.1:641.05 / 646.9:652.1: -0.14 nm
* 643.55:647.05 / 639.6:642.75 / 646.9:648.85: 0.07 nm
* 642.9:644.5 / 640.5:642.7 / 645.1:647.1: 0.03 nm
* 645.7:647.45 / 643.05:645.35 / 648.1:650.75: -0.04 nm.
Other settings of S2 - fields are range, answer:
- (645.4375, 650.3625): 10.4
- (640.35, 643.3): 9.64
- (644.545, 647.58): 10.2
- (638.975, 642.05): 9.16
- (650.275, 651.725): 11.2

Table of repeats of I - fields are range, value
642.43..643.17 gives 9.5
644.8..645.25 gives 9.39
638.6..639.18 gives 7.33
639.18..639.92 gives 8.45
